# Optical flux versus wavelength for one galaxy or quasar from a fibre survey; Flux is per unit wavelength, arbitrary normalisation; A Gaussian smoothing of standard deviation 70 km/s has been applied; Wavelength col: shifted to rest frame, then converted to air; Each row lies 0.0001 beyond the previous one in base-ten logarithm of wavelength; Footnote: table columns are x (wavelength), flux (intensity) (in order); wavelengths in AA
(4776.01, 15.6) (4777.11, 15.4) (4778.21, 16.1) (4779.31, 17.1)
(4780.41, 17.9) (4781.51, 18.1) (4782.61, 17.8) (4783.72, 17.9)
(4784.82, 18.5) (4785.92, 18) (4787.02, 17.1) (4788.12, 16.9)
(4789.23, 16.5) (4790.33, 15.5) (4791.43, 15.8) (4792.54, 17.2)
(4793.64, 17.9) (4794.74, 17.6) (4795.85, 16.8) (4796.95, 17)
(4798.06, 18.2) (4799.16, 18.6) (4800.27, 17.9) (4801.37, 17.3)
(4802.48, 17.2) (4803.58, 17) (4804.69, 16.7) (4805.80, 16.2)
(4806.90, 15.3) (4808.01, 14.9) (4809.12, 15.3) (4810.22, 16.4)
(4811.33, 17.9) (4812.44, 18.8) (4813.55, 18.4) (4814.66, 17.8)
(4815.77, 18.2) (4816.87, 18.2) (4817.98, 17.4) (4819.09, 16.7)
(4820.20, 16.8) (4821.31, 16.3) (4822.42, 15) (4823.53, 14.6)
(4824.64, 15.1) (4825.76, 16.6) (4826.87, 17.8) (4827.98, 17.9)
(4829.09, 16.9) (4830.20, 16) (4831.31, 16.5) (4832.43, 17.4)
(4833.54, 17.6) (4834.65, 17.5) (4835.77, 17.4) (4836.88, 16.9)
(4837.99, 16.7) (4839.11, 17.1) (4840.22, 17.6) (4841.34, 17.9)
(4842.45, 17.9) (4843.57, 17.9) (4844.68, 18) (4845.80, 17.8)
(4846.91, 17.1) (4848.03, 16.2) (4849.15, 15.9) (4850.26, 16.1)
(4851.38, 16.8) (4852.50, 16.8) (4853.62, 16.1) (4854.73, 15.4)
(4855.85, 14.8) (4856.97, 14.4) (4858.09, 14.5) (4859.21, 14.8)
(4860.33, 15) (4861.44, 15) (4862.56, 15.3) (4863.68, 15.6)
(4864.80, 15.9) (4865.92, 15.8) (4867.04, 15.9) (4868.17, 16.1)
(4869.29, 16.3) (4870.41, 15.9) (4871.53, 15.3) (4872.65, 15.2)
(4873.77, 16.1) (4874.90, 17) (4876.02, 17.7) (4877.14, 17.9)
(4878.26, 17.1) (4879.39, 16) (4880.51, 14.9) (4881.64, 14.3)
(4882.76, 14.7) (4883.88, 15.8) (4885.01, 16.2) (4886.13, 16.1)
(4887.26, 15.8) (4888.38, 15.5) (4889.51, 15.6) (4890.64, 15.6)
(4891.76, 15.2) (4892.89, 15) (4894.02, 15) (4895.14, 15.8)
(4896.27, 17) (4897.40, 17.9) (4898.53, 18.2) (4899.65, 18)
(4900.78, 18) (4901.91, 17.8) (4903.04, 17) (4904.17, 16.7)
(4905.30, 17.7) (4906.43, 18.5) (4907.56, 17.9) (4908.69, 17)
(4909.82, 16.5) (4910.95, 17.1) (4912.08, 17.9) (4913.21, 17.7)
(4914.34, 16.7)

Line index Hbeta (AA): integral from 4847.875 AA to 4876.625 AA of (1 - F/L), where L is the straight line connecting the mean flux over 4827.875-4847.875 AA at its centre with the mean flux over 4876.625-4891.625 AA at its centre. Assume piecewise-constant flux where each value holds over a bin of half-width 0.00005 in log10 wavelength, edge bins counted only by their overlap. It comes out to 1.3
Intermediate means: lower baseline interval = 17.3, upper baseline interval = 15.8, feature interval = 15.8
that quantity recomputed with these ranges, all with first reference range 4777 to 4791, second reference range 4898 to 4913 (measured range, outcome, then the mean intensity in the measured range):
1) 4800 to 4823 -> 0.5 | 16.9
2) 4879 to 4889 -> 1.2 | 15.5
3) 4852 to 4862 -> 1.3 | 15.2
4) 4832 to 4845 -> -0.1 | 17.5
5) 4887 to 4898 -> 1.1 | 15.8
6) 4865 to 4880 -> 1.0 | 16.3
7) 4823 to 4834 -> 0.4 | 16.6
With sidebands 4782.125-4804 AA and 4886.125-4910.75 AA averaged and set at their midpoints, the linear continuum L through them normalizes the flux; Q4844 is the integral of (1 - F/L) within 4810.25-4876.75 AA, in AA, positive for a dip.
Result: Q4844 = 1.9 AA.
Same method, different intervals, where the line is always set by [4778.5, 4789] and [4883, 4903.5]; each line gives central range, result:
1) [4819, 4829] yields 0.5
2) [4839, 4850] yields -0.2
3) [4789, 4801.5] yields 0.2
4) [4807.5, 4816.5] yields 0.0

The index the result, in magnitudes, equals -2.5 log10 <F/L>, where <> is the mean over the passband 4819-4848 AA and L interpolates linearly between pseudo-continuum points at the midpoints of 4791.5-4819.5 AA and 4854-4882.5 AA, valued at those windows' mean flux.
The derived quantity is -0.03 mag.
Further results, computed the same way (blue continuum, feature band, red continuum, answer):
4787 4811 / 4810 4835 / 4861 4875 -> -0.04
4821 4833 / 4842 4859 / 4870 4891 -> -0.01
